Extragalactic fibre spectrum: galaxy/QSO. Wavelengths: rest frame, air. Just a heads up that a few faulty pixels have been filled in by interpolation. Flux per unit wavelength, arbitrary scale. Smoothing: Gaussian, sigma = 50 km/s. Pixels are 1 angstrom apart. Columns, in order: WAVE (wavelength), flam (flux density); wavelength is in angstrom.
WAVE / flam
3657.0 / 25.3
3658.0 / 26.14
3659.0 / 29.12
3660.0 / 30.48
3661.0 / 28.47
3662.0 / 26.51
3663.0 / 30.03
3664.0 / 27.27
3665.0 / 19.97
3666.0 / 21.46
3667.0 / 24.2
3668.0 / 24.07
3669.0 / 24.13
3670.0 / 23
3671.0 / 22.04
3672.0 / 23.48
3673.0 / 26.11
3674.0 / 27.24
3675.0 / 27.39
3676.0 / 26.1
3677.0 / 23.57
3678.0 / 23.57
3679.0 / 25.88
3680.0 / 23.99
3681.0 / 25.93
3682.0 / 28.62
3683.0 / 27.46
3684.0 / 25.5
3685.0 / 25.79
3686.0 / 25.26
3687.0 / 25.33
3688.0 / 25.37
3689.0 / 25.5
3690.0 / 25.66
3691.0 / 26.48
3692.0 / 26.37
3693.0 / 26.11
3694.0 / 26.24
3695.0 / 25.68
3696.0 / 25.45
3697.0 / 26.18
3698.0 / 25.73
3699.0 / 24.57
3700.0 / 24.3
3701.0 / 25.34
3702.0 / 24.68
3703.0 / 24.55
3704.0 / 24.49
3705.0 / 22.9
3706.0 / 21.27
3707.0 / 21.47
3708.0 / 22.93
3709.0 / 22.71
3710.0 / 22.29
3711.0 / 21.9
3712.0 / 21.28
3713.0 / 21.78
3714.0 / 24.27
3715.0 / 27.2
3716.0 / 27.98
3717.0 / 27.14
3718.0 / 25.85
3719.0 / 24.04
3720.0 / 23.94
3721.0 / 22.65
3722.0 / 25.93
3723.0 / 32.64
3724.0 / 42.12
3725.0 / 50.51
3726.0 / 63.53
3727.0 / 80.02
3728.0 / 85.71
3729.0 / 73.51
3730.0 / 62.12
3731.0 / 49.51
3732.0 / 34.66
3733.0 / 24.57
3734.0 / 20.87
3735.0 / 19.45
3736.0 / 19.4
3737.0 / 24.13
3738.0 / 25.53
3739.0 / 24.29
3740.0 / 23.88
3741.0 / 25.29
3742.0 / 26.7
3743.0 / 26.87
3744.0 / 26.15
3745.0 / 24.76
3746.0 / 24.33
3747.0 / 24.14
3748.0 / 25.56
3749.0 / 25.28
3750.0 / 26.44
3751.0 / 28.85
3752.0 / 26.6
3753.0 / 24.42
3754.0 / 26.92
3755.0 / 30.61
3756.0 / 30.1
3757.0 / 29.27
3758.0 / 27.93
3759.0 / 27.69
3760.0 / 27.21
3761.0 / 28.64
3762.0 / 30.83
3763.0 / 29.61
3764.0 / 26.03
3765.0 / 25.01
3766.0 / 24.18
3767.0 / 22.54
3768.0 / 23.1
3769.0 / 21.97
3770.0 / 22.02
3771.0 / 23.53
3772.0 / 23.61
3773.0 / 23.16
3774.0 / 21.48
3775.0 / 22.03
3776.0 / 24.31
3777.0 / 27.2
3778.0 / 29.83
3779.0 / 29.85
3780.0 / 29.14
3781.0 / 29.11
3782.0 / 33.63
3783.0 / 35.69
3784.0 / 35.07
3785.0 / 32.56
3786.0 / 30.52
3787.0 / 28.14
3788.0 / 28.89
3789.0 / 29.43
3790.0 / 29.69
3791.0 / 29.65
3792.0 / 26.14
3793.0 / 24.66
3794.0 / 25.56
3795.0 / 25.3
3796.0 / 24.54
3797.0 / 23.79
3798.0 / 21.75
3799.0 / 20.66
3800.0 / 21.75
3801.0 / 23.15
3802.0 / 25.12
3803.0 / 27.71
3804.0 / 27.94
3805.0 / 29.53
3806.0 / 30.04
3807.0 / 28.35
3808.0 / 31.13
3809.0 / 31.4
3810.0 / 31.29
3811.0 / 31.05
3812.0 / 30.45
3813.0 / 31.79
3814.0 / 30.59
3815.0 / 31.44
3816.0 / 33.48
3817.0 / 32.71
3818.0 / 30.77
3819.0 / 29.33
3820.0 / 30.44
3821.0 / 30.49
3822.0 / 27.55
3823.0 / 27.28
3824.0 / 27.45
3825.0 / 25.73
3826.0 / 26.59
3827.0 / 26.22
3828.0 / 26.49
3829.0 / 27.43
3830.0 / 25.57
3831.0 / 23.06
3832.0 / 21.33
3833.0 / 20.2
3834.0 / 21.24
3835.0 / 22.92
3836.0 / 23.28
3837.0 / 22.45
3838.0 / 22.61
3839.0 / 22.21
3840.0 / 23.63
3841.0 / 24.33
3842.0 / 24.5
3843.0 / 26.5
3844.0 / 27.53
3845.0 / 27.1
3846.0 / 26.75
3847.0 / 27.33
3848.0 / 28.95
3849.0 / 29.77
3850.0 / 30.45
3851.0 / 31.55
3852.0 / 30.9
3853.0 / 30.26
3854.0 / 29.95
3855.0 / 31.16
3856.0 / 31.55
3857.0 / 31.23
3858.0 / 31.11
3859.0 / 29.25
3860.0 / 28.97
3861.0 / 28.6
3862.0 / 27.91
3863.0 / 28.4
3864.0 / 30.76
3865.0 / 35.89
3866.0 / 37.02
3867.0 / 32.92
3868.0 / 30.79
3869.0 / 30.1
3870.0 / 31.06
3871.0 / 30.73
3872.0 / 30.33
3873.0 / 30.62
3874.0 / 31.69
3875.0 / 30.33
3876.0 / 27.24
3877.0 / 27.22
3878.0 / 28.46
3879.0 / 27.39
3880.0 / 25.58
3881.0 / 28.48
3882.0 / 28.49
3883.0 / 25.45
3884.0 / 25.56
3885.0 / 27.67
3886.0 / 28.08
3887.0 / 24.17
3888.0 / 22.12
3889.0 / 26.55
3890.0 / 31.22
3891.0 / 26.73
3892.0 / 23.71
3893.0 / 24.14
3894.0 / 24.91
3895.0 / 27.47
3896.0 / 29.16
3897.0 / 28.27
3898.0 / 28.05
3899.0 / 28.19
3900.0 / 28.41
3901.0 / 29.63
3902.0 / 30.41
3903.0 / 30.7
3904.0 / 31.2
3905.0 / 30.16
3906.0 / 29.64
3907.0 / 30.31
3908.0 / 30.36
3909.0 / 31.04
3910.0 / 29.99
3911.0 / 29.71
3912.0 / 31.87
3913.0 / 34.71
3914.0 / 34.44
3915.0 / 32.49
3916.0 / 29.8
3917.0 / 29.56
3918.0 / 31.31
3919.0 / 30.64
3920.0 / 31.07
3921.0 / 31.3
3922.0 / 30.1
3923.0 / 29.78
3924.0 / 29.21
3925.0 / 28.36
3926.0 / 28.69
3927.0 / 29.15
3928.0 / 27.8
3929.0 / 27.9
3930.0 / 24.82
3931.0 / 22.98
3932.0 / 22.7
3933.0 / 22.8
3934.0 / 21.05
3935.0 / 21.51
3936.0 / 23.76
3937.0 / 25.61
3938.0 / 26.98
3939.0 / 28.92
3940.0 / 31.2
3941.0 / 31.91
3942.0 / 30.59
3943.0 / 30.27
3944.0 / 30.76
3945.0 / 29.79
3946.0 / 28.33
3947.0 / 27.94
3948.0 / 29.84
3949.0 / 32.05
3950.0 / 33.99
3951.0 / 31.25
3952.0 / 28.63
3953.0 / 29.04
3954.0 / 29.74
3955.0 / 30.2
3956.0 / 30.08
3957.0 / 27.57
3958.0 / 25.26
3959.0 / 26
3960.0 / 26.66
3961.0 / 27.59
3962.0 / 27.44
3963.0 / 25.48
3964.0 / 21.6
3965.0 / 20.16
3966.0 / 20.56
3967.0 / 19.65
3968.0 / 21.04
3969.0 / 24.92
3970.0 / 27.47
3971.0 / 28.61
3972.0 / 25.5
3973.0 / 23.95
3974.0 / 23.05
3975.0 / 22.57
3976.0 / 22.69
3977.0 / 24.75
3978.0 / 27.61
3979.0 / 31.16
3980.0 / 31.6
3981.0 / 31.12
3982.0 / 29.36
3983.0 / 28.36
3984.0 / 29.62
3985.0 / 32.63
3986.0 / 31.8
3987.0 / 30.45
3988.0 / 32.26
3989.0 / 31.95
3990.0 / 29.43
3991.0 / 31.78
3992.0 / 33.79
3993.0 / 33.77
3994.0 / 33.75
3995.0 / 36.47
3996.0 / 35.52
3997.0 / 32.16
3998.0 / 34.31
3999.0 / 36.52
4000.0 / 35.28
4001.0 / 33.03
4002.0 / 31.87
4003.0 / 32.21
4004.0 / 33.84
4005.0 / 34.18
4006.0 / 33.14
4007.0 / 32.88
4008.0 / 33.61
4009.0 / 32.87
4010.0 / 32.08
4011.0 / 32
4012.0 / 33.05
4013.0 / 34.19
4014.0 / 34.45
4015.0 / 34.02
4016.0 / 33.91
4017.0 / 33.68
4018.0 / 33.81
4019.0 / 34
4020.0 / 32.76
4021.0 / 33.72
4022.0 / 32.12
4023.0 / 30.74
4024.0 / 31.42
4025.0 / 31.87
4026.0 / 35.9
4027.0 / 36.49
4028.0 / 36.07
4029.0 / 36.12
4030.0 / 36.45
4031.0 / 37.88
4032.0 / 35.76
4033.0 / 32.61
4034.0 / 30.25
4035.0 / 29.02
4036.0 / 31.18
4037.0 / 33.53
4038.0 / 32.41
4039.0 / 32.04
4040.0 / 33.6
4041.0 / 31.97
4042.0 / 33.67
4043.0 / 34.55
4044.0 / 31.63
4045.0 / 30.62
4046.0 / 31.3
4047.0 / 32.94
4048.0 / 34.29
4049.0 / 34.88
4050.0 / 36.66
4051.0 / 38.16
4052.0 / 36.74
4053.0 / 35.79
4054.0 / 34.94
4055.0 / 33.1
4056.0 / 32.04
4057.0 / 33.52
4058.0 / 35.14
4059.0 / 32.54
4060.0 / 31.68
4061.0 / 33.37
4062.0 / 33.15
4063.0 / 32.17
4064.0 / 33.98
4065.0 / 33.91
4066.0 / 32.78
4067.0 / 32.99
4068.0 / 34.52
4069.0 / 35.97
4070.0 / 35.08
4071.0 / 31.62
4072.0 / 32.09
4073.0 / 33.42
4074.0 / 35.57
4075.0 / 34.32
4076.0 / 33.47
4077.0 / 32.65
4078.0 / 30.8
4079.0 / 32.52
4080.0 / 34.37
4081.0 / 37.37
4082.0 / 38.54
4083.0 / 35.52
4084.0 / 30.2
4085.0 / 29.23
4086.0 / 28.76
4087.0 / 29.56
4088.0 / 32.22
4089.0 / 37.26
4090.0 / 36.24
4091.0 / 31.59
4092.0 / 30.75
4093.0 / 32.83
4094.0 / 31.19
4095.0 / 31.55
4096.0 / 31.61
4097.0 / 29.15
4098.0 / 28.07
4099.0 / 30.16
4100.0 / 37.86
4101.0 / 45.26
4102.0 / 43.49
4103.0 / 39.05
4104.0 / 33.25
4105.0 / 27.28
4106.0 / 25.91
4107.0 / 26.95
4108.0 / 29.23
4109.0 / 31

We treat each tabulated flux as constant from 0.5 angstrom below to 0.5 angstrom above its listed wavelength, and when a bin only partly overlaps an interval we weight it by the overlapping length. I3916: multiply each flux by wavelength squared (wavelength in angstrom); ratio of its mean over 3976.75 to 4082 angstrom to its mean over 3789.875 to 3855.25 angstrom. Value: 1.36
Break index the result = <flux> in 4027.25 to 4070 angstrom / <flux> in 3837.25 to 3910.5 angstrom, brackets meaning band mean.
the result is 1.18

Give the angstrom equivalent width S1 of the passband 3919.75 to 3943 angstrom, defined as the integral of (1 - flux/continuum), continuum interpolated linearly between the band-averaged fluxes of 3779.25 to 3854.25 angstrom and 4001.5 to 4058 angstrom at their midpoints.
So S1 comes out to 2.6 angstrom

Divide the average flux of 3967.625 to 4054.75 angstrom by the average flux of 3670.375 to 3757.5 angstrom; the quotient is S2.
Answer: 1.12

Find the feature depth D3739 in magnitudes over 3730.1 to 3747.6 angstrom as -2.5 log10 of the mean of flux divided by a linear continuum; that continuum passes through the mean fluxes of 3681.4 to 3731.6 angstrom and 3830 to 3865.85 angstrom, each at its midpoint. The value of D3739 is 0.13 mag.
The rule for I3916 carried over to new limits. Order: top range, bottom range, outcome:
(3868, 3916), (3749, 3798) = 1.13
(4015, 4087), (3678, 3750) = 1.36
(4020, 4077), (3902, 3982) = 1.27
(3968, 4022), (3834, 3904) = 1.18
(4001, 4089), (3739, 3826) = 1.39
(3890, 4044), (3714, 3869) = 1.13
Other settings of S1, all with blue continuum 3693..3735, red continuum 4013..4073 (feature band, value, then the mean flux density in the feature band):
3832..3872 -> 5.5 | 28.2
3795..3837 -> 7.1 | 27.1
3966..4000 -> 4.1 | 29.3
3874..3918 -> 5.7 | 28.6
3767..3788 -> 3.3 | 27.2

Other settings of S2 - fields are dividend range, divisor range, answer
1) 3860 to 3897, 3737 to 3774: 1.10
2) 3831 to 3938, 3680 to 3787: 0.98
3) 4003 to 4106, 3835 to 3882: 1.17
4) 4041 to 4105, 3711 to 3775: 1.11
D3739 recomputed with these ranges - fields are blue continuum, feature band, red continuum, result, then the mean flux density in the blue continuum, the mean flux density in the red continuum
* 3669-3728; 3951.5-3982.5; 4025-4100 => 0.215 mag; 27.8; 33.3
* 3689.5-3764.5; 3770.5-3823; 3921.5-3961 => 0.032 mag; 29.5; 28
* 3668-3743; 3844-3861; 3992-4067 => 0.051 mag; 29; 33.6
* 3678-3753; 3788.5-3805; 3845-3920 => 0.148 mag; 29.1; 29.4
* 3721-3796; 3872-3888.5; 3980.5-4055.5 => 0.159 mag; 30.6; 33.3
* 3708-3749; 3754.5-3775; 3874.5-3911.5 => 0.210 mag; 32.3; 28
